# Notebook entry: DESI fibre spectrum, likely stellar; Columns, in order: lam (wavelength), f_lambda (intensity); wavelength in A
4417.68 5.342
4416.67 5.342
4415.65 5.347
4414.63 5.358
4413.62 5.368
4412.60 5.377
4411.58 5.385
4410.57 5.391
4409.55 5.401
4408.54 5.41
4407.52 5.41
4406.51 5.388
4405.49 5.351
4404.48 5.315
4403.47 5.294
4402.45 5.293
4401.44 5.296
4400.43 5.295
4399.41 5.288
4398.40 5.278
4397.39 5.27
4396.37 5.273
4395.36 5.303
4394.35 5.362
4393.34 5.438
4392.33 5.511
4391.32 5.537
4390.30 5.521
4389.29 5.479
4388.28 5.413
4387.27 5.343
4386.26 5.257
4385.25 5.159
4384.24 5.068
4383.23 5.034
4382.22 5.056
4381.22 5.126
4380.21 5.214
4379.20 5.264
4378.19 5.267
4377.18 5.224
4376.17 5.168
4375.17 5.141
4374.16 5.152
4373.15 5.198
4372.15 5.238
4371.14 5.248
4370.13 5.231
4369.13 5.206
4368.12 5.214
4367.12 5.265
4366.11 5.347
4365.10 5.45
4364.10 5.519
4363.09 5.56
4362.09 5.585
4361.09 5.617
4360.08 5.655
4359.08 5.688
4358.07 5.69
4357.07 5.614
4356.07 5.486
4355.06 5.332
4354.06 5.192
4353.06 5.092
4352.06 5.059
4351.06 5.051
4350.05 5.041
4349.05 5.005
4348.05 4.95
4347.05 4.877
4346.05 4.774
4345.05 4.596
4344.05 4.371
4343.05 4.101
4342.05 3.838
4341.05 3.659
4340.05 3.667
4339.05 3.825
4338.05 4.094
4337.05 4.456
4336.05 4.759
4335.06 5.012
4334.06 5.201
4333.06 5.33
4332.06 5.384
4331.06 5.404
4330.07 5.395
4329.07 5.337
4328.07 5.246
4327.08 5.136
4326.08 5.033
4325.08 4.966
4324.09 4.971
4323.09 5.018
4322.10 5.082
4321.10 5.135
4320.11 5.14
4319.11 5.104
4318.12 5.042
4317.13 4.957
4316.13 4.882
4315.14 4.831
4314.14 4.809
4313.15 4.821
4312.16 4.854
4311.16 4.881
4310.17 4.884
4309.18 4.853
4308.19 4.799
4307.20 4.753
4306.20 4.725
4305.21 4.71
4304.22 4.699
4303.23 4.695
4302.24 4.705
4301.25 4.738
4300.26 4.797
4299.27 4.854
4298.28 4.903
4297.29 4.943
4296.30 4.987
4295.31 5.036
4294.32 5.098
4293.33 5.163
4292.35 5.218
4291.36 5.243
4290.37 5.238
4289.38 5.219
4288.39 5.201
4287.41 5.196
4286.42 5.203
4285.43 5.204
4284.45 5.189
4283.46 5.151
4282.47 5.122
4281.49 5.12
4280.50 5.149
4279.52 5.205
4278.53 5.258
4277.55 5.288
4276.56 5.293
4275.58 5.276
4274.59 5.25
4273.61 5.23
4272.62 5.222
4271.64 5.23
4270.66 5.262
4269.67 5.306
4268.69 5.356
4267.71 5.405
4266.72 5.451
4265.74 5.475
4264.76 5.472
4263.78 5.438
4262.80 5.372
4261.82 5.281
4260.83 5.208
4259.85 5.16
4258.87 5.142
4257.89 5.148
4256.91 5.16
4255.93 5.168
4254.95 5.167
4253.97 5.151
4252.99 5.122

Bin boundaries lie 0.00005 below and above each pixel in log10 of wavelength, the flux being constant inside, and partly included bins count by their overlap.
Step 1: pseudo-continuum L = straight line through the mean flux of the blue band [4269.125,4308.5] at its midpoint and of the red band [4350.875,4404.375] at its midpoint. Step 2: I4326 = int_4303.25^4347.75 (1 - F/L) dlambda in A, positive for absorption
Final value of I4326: 3.2 A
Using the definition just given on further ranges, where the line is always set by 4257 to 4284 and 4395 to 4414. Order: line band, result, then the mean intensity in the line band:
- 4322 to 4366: 2.48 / 5.01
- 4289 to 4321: 2.17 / 4.93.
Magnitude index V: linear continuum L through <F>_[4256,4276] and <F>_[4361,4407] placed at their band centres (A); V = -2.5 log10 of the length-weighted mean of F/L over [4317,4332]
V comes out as 0.03 mag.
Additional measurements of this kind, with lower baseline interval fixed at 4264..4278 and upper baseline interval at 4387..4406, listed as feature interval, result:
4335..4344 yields 0.281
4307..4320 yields 0.094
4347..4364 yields 0.002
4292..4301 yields 0.071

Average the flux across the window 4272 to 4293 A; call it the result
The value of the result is 5.21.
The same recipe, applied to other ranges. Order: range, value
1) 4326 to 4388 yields 5.07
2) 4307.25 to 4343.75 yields 4.83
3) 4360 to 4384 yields 5.28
